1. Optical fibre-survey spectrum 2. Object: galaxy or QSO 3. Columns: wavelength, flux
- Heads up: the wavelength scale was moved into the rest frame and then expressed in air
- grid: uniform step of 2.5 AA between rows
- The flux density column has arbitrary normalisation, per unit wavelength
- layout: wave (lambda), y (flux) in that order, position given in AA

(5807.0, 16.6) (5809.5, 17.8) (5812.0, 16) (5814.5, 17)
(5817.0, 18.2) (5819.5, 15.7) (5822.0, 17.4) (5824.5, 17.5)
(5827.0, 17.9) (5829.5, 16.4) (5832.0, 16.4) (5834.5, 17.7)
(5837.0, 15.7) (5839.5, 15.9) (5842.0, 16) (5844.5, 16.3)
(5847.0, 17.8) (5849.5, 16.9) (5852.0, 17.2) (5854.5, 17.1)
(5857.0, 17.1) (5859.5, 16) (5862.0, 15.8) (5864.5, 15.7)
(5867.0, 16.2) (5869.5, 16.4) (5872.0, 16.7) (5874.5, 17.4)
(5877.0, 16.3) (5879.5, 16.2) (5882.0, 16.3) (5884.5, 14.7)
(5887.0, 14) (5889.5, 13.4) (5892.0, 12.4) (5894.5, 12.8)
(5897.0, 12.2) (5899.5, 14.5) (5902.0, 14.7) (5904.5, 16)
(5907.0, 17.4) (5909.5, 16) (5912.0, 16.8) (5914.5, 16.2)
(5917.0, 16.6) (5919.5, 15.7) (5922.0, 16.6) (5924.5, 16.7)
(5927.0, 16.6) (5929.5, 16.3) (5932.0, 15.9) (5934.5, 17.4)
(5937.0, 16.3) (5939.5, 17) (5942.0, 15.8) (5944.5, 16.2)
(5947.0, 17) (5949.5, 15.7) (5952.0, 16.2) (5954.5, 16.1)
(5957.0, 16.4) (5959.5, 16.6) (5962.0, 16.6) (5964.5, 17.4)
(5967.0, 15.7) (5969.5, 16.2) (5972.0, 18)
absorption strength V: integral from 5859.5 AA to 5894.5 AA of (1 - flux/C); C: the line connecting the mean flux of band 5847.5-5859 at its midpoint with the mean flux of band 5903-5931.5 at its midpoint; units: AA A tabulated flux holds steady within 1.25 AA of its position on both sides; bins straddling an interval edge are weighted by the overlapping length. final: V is 2.9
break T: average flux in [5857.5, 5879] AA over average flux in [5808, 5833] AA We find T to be 1.0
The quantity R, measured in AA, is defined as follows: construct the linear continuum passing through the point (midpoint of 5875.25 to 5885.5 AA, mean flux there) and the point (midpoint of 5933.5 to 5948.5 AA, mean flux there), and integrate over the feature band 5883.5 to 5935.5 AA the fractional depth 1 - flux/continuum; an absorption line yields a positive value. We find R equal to 2.9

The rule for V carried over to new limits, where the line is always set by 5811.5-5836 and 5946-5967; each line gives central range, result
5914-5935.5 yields 0.19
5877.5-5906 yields 4.03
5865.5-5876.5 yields 0.13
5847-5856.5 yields -0.14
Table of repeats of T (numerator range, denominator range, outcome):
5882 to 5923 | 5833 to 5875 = 0.91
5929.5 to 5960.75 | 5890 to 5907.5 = 1.16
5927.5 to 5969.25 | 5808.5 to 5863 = 0.98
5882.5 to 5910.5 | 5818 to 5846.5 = 0.86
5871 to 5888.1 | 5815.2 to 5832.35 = 0.93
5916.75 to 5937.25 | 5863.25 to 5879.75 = 1.00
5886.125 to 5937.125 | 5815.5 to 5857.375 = 0.91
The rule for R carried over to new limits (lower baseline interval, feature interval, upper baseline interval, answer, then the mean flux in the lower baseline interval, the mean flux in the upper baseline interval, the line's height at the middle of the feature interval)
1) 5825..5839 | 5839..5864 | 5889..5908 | -0.9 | 16.8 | 14.2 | 16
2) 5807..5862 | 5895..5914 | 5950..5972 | 1.5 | 16.8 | 16.5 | 16.6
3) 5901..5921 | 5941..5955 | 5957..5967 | 0.3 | 16.2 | 16.7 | 16.5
